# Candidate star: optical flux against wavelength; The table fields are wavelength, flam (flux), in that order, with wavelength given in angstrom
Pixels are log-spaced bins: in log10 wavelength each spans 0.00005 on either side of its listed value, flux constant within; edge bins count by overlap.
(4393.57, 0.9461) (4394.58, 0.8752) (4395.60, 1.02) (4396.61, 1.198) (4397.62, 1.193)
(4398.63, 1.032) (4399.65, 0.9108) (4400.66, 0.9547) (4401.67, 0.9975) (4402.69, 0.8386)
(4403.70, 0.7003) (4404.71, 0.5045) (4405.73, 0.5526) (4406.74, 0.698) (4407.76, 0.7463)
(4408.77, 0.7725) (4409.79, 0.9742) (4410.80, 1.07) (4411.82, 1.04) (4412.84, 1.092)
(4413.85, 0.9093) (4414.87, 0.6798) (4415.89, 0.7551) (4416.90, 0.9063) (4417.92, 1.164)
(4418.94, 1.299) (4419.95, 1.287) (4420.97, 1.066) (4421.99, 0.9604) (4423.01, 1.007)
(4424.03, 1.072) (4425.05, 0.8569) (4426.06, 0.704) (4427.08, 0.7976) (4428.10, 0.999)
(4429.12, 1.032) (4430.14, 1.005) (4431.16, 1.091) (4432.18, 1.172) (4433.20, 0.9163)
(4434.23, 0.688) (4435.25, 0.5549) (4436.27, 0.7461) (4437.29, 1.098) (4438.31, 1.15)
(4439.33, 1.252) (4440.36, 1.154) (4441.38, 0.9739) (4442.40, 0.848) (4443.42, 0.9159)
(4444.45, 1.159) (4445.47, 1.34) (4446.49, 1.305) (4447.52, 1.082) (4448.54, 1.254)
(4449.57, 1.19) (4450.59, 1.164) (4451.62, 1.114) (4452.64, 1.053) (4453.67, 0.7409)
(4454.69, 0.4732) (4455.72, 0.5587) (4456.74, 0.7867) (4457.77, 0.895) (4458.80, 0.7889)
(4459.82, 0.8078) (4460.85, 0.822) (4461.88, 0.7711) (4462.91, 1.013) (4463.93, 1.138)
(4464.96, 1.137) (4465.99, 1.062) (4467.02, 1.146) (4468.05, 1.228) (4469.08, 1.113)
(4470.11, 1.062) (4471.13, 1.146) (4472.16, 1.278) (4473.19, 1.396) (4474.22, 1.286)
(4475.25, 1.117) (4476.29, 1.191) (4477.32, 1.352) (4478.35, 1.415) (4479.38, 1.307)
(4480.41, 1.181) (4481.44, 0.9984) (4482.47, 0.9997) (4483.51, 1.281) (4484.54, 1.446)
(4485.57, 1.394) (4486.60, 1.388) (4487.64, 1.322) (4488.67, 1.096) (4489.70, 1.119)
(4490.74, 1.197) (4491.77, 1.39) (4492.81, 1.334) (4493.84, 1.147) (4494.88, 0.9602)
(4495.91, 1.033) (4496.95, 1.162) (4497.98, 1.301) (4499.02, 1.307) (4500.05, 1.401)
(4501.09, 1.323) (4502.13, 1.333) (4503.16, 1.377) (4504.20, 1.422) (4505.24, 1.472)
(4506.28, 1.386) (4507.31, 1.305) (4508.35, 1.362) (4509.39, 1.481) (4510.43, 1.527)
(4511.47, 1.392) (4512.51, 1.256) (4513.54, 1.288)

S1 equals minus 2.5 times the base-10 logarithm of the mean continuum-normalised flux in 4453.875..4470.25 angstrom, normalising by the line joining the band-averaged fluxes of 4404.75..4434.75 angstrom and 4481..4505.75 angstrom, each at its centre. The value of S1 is 0.22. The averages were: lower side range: 0.935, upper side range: 1.26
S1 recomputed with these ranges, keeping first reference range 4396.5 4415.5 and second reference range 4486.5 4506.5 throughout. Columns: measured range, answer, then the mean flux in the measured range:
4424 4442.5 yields 0.050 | 0.953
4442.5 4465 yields 0.116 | 0.972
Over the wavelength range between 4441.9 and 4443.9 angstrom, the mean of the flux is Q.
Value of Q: 0.883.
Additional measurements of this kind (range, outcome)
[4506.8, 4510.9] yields 1.42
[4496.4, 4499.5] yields 1.25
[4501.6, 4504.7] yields 1.38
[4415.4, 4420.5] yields 1.08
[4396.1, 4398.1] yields 1.2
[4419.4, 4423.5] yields 1.08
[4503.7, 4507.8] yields 1.4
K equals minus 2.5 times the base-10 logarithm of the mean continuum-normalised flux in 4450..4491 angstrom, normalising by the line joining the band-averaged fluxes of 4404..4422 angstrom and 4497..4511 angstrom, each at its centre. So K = 0.110 mag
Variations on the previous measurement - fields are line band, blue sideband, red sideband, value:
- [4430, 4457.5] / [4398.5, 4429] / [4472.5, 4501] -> 0.06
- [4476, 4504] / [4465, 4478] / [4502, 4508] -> 0.04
